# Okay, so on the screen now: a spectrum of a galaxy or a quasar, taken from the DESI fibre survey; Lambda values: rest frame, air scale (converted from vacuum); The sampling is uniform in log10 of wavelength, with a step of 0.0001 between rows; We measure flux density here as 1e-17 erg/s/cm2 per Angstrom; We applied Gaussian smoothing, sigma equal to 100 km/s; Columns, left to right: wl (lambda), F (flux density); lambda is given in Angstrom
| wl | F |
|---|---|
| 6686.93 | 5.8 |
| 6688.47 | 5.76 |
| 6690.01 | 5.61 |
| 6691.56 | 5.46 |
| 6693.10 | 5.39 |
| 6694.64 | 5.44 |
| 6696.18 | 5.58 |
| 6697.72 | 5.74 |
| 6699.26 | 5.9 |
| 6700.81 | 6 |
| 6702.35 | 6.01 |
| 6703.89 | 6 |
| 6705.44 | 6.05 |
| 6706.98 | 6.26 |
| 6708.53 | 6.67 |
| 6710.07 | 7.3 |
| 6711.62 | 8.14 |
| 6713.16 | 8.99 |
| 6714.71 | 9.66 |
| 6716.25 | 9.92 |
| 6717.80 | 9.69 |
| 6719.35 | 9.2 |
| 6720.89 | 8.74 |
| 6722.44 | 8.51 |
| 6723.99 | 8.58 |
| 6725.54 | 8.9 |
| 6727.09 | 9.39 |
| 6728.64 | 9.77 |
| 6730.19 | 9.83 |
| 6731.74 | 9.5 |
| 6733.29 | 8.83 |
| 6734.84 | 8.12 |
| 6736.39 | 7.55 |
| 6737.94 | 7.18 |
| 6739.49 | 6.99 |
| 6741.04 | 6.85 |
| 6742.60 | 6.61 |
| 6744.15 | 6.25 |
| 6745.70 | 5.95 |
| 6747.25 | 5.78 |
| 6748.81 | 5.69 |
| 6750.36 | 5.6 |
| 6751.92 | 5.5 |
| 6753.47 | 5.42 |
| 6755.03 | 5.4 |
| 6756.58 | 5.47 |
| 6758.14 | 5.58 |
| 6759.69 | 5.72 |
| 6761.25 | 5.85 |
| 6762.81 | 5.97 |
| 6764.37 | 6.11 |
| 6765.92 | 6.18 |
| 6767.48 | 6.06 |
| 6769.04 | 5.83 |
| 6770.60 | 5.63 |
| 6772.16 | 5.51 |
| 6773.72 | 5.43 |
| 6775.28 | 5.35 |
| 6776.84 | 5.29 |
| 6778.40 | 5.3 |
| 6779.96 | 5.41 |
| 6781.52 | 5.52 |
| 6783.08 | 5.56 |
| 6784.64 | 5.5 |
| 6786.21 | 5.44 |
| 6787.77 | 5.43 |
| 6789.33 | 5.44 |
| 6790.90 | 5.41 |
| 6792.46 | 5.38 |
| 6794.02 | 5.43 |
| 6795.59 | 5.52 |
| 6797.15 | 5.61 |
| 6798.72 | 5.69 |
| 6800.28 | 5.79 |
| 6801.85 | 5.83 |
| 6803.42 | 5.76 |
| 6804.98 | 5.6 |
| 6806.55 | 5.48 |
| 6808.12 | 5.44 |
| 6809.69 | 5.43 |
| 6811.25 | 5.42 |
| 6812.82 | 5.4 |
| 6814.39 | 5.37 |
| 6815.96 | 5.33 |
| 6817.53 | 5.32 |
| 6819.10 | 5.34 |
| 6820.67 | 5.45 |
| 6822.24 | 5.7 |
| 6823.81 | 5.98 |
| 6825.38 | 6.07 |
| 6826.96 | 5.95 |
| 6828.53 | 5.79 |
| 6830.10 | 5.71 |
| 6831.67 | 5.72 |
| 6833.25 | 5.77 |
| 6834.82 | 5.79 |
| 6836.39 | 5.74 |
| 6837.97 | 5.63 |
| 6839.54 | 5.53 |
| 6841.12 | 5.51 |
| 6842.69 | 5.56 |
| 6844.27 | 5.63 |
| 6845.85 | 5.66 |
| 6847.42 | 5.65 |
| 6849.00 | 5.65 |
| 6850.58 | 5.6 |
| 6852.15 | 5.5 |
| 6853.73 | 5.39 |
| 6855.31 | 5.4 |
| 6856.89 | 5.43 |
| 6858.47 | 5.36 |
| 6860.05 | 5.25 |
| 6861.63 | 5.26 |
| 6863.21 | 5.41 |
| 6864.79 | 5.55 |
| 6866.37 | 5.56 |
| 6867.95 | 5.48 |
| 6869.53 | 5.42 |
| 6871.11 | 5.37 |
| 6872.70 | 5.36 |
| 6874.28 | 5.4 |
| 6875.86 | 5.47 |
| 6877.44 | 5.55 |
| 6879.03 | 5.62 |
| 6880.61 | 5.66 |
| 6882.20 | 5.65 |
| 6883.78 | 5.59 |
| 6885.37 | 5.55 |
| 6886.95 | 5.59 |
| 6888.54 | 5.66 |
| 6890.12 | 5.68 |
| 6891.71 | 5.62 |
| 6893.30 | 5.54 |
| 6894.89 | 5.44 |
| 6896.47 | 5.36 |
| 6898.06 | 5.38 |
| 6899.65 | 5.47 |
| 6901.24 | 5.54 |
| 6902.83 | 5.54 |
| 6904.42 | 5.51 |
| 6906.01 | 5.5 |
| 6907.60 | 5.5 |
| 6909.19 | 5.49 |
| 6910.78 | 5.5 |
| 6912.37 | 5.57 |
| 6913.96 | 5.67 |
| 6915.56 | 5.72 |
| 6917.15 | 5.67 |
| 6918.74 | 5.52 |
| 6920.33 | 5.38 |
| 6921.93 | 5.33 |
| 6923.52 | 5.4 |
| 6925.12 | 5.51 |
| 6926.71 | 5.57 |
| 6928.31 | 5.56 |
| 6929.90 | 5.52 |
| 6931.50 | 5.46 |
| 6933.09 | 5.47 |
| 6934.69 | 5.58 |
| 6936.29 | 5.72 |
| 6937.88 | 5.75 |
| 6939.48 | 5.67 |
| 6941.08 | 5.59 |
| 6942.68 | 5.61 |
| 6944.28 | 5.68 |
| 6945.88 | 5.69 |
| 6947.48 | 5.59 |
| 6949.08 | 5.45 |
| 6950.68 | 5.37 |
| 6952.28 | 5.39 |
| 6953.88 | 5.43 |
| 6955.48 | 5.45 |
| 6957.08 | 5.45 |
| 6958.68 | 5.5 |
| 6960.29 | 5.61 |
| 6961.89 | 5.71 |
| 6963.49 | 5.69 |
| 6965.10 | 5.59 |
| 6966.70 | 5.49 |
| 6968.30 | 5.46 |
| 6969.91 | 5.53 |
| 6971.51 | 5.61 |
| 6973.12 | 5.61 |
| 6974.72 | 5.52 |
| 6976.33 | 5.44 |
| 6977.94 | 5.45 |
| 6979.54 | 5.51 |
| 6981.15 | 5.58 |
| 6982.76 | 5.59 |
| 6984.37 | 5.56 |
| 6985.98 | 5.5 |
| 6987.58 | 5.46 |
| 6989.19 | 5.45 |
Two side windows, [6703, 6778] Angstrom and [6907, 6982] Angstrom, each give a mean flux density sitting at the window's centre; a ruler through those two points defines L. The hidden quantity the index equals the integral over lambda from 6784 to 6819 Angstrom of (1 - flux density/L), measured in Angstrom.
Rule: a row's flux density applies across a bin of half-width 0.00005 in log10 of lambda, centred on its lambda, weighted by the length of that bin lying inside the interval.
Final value 5.8 Angstrom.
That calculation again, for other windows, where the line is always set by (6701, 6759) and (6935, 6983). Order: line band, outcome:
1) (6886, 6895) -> 0.8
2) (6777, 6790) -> 2.9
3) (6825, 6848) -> 3.0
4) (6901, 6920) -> 1.3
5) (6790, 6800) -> 2.0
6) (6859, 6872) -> 1.9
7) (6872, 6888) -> 1.7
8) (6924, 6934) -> 0.5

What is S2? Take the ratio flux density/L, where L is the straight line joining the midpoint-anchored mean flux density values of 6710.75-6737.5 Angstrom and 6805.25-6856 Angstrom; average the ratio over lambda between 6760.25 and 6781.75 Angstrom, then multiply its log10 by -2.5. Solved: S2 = 0.30 mag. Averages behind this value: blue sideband 8.99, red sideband 5.59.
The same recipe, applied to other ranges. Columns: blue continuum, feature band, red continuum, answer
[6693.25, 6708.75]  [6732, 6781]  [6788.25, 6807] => -0.07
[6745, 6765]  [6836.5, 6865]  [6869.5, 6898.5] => 0.01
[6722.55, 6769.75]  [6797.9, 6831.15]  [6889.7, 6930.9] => 0.13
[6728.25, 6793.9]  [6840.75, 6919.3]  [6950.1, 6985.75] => 0.05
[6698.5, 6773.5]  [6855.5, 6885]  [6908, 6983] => 0.12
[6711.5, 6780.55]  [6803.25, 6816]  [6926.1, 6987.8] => 0.20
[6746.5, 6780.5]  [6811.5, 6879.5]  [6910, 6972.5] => 0.01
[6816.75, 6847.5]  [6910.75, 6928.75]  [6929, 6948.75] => 0.02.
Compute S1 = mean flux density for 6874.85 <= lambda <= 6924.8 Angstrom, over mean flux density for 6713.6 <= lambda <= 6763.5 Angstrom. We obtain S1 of 0.7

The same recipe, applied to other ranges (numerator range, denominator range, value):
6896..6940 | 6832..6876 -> 1.00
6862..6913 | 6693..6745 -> 0.72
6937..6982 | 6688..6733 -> 0.74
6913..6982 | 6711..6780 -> 0.79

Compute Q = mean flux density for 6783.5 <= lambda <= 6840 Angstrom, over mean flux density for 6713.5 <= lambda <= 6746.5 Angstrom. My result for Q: 0.67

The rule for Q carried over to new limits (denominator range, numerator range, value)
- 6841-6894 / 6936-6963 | 1.01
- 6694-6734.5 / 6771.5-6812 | 0.70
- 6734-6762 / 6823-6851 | 0.92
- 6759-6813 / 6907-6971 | 0.99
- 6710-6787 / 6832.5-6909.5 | 0.80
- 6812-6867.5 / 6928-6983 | 1.00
